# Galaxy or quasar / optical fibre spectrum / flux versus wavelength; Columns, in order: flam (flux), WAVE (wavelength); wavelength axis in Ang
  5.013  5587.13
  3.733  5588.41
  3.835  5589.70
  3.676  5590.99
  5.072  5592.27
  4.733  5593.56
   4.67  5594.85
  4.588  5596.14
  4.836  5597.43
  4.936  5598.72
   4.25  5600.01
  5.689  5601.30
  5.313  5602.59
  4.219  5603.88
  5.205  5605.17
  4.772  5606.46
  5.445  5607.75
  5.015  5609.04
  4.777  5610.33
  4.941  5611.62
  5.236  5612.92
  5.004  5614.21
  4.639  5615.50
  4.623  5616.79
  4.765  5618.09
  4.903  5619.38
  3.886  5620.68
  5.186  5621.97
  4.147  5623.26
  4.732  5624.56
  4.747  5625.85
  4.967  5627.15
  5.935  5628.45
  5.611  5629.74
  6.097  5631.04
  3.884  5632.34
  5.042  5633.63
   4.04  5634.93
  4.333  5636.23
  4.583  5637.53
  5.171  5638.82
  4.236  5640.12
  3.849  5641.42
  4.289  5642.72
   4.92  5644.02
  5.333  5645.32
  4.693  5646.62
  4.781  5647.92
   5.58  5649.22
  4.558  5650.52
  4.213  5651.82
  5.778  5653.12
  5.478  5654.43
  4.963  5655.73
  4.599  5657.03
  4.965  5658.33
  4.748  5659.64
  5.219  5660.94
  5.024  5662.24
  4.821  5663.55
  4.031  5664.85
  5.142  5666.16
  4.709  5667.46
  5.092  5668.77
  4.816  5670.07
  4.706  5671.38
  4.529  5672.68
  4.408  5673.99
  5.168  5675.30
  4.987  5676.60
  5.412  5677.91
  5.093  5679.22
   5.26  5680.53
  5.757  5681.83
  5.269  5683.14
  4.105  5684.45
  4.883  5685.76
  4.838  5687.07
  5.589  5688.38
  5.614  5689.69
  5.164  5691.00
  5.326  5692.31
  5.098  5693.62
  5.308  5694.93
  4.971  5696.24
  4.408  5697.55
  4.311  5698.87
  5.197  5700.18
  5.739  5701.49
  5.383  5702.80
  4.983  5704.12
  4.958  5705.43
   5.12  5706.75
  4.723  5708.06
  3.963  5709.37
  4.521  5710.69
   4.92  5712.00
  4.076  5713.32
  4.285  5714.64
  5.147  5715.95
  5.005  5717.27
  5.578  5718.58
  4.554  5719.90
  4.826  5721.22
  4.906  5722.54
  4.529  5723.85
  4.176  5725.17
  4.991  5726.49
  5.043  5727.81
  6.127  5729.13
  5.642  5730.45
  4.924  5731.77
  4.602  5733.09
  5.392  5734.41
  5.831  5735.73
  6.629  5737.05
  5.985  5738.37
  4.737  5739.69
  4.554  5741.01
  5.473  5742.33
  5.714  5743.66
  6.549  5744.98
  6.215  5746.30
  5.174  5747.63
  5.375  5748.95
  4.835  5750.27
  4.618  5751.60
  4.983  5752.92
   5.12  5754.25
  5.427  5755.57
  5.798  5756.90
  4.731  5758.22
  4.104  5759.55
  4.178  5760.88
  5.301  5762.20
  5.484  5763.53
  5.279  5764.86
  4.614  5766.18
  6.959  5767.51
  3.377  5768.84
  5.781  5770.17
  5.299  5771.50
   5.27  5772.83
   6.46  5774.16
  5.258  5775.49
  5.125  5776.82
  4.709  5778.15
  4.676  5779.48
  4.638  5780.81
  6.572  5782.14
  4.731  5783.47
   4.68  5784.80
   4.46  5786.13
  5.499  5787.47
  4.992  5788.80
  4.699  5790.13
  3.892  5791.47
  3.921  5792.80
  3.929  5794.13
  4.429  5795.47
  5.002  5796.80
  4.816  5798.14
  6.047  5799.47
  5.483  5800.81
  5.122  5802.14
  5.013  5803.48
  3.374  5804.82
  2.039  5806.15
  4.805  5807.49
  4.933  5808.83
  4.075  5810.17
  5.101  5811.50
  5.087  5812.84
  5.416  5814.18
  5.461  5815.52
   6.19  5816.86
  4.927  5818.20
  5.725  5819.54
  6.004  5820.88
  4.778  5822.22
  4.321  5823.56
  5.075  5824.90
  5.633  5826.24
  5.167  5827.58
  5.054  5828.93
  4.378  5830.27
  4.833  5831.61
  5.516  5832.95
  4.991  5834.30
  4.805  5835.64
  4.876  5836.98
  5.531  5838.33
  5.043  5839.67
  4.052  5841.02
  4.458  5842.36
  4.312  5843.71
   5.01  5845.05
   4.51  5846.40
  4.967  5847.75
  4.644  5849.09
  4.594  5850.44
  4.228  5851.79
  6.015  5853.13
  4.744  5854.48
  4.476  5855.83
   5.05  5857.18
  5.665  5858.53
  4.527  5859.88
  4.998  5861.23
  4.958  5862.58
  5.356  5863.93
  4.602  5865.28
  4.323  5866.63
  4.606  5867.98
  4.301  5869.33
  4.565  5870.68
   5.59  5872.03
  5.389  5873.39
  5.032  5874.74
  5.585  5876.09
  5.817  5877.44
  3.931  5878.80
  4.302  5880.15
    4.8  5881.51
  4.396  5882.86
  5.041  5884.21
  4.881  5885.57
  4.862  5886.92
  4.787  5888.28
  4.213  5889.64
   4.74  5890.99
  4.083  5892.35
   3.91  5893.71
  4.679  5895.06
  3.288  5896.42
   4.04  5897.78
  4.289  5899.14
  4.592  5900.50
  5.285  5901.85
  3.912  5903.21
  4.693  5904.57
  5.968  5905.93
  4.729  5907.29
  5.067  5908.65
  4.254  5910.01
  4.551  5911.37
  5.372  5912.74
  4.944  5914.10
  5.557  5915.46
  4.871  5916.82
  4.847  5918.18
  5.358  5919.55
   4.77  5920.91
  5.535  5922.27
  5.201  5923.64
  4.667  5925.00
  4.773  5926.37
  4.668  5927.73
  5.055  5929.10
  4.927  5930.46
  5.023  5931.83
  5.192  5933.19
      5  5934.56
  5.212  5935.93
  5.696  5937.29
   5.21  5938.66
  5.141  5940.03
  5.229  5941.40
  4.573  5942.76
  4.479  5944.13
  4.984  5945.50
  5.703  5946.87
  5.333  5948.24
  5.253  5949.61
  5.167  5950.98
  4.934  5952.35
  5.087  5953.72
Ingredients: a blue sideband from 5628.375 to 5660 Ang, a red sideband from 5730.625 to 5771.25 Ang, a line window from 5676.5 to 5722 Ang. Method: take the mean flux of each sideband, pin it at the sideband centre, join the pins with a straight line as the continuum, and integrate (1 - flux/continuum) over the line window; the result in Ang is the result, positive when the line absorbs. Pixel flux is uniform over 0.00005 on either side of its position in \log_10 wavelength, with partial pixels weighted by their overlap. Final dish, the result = 0.7 Ang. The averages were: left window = 4.85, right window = 5.26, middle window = 4.98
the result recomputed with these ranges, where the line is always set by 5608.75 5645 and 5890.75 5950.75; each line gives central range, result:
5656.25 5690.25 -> -1.1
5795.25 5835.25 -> -1.0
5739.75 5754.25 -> -1.5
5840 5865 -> 0.2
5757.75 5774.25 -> -0.9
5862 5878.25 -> -0.5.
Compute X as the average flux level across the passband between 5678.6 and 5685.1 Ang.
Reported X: 5.1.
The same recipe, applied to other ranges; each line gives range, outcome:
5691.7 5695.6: 5.25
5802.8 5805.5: 4.18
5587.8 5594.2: 4.21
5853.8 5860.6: 4.89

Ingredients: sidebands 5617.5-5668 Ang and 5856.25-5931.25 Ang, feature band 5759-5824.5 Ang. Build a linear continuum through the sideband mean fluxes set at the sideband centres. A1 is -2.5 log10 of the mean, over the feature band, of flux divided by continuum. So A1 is -0.03 mag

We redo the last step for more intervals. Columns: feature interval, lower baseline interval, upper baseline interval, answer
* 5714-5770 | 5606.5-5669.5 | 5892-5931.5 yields -0.08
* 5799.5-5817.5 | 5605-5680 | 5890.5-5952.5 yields 0.01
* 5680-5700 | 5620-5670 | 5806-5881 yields -0.05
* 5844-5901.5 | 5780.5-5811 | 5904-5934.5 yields 0.03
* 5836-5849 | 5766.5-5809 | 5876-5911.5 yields 0.00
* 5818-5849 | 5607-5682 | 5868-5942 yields -0.02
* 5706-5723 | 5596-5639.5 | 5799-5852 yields 0.03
